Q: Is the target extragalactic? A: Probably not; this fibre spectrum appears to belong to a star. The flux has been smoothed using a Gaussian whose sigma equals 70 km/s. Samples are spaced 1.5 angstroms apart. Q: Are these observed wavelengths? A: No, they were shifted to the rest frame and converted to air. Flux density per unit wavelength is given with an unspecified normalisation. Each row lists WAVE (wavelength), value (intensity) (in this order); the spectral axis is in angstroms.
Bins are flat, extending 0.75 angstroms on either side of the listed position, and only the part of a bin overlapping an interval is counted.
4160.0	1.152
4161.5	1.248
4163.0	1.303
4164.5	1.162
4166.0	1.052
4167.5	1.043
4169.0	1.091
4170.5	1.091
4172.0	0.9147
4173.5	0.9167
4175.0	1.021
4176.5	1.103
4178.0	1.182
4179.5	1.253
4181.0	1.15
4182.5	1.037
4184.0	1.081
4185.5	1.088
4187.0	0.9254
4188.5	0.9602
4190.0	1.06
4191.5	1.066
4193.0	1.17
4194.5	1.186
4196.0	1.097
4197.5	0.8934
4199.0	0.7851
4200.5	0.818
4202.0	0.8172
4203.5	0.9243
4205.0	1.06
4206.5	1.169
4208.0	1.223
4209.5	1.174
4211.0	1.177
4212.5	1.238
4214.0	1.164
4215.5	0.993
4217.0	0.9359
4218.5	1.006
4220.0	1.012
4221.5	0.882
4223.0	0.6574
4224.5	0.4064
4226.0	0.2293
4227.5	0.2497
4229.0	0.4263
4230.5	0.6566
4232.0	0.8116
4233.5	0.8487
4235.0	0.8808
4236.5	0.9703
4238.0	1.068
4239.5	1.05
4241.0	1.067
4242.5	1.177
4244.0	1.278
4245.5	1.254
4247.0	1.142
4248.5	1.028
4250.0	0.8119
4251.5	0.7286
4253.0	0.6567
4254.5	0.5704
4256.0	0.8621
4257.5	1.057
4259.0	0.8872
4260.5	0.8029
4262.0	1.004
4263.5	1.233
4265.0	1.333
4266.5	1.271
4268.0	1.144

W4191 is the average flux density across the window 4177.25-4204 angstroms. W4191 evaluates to 1.03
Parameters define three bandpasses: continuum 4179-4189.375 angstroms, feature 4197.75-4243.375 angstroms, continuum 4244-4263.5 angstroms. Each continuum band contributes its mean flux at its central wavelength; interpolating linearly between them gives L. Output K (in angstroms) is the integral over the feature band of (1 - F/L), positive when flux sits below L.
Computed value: 4.5 angstroms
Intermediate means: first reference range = 1.07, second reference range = 0.928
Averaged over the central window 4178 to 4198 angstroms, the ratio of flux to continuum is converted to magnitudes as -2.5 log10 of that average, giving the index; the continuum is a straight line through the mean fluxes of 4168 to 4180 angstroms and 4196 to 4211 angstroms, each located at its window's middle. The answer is -0.05 mag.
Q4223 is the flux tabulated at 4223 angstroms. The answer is 0.6574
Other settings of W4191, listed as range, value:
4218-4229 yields 0.612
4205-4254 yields 0.918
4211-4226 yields 0.9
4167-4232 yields 0.959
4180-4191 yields 1.05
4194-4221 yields 1.03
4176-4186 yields 1.13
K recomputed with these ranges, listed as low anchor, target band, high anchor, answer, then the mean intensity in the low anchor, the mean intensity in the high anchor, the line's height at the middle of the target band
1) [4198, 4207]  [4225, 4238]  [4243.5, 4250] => 5.01 angstroms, 0.921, 1.13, 1.06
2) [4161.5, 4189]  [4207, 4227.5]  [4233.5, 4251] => 2.99 angstroms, 1.08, 1.05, 1.06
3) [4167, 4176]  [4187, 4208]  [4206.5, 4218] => 1.58 angstroms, 1.01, 1.13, 1.09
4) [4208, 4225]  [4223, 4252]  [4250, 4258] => 0.26 angstroms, 0.987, 0.77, 0.865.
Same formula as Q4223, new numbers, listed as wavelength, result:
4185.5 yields 1.088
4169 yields 1.091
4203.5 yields 0.9243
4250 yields 0.8119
